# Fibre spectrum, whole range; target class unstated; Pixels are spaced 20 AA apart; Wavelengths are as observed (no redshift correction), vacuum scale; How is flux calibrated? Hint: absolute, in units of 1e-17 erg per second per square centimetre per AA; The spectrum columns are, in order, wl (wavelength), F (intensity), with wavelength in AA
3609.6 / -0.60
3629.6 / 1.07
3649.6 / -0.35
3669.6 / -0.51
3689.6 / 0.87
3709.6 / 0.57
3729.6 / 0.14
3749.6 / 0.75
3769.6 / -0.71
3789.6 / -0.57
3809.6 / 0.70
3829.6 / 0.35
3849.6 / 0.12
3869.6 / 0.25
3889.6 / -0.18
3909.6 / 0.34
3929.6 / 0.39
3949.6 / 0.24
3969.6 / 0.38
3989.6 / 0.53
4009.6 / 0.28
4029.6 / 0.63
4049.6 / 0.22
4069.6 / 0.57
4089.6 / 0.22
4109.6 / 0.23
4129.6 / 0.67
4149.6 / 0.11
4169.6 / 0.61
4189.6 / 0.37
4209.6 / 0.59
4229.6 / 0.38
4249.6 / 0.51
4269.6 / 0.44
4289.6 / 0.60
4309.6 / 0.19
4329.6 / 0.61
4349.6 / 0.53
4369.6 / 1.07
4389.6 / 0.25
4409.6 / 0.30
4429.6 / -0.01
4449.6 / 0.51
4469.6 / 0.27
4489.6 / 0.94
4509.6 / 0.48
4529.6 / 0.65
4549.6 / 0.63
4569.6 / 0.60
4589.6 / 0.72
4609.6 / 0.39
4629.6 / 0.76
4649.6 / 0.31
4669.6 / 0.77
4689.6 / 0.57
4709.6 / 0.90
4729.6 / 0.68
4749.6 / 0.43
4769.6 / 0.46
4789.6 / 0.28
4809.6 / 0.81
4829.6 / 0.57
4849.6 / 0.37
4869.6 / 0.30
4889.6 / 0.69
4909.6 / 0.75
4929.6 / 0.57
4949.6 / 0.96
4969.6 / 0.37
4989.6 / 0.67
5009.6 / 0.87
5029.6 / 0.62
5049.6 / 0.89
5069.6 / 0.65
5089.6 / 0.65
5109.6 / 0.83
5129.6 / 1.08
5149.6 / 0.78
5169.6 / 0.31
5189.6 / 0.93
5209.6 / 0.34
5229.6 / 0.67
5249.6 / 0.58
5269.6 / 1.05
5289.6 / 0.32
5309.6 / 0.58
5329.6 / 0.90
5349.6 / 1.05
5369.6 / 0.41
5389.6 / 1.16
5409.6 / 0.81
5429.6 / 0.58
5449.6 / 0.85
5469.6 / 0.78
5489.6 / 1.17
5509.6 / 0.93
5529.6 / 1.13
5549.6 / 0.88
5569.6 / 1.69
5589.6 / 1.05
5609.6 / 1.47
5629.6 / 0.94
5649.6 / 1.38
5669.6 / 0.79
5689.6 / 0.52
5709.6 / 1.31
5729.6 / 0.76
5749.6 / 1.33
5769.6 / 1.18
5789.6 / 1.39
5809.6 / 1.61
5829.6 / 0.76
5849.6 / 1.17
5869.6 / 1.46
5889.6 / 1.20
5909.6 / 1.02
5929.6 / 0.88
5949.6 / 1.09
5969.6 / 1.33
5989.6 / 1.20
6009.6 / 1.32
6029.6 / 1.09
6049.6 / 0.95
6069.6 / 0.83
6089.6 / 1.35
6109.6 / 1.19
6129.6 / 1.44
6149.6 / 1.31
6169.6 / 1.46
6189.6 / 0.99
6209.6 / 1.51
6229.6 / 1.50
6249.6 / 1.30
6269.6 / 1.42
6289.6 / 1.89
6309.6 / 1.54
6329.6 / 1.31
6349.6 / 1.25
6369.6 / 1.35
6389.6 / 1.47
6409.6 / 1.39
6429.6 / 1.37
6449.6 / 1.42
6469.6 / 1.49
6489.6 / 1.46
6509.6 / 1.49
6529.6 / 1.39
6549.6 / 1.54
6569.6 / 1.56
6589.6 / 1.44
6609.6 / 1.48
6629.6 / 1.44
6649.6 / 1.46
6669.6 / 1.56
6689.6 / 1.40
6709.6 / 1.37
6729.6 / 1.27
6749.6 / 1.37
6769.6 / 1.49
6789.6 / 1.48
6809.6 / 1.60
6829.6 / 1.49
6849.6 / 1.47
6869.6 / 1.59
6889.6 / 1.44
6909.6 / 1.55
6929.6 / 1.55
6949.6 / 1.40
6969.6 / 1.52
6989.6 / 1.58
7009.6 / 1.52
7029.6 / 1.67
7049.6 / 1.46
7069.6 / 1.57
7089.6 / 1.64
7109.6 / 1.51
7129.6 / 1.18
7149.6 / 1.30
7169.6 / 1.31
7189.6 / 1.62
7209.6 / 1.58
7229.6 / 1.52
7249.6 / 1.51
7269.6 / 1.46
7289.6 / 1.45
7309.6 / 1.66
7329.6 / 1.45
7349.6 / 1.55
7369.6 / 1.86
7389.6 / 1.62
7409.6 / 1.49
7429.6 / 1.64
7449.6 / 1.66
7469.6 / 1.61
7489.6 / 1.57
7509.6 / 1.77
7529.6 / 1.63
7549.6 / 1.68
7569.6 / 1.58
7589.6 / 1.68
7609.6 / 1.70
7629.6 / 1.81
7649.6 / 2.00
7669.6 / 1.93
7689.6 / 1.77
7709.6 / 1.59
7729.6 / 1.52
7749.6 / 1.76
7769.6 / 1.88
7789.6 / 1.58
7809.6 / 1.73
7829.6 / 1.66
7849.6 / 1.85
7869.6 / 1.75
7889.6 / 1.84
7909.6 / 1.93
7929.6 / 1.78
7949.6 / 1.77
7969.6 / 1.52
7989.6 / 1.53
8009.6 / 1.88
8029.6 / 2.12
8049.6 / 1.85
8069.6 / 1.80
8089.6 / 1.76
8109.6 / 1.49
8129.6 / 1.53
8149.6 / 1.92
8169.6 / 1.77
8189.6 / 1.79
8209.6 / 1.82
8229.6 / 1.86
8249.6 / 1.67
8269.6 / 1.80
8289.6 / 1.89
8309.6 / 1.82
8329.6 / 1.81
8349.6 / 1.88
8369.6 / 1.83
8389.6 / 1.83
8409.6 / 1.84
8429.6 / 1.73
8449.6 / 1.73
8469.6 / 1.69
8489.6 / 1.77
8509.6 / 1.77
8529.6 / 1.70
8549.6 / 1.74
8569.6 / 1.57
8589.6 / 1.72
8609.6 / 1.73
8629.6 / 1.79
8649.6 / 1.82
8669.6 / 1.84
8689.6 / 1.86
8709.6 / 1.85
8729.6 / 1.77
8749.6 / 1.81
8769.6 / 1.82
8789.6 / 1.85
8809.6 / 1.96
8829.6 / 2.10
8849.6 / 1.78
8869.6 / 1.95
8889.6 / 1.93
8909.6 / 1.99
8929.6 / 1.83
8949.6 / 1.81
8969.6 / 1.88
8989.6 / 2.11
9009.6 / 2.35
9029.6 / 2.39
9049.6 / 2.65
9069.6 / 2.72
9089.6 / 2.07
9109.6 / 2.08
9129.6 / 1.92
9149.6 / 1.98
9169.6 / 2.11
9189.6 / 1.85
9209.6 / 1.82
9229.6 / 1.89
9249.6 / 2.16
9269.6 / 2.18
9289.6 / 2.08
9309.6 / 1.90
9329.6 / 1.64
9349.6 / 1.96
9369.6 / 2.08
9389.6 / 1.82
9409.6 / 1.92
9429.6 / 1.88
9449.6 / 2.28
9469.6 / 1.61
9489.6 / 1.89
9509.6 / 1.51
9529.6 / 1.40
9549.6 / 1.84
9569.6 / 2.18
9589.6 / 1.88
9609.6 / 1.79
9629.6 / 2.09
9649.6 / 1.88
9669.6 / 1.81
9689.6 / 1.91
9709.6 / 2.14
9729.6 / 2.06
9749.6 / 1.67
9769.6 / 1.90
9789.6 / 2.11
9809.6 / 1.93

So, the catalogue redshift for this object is 0.377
